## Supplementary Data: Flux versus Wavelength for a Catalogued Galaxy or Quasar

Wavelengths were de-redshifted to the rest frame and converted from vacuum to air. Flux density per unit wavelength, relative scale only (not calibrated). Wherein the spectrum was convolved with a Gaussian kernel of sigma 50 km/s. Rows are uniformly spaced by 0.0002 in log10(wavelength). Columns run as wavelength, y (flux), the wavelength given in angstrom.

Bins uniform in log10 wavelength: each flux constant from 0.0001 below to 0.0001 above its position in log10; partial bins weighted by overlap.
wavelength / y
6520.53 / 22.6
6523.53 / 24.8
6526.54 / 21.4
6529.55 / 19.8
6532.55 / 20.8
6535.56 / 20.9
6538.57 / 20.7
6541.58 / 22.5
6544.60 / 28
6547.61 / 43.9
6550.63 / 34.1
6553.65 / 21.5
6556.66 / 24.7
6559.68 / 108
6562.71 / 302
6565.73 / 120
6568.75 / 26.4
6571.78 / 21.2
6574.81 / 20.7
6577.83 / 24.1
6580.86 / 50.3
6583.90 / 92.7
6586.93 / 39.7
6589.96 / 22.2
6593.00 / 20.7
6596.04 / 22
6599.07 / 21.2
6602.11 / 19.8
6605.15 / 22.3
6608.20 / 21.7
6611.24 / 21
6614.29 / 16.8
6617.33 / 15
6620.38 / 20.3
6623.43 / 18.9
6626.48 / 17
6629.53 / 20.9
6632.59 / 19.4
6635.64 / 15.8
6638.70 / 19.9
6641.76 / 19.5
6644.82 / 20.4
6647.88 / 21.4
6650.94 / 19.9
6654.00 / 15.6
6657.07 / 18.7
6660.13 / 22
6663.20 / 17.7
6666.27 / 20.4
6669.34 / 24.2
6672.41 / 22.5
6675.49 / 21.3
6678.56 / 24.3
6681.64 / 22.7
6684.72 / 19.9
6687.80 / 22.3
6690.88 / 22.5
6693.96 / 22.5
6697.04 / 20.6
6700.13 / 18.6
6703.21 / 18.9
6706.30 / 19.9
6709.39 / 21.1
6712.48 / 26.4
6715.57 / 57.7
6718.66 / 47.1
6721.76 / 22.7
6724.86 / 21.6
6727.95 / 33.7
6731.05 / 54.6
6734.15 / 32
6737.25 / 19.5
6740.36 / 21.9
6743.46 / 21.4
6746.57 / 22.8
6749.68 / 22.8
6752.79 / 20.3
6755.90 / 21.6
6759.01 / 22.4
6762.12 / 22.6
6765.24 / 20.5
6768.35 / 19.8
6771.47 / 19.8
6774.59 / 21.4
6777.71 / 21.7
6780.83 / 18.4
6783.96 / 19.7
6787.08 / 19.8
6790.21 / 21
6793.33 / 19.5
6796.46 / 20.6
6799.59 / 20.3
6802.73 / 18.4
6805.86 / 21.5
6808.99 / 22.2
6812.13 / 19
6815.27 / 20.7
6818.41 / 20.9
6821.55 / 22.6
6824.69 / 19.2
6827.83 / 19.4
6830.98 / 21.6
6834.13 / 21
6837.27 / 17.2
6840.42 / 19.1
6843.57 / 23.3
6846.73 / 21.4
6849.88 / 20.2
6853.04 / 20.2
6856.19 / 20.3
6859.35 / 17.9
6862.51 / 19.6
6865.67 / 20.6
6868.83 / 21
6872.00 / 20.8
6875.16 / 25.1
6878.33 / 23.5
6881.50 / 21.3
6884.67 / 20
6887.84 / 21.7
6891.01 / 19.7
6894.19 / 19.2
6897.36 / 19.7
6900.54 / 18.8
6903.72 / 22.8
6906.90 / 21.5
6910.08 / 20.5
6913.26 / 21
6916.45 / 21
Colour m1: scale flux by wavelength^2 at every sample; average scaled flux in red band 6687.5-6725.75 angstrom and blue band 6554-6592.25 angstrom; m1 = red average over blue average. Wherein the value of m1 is 0.40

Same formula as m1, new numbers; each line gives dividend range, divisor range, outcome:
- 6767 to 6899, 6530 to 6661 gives 0.63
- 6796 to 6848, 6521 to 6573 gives 0.43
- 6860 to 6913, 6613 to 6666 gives 1.20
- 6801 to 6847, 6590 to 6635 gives 1.10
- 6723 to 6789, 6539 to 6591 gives 0.43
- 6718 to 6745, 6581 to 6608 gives 0.95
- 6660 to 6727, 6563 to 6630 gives 0.71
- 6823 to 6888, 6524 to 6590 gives 0.45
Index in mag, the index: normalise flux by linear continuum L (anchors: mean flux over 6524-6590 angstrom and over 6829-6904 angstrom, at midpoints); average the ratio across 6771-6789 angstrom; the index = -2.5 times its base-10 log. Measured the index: 0.394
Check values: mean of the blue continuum 50.5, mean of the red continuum 20.6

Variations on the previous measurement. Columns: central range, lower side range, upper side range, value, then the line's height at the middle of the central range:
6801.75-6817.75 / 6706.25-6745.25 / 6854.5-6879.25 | 0.22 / 25.1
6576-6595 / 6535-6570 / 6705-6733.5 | 0.42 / 59.6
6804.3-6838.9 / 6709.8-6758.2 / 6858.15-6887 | 0.18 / 24.2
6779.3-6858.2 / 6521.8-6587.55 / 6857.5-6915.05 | 0.30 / 26.9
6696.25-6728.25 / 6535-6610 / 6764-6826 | 0.08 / 30.3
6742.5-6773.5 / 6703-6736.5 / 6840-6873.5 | 0.34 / 29.2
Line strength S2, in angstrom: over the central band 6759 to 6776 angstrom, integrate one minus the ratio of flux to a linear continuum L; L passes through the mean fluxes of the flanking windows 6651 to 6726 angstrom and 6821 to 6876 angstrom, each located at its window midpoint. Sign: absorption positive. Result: 0.9 angstrom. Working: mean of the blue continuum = 23.7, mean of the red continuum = 20.5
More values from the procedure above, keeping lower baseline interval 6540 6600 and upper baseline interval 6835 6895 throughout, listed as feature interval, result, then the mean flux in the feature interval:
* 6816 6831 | 2.75 angstrom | 20.6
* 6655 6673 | 9.35 angstrom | 20.7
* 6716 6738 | 0.81 angstrom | 34.8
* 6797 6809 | 3.12 angstrom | 20.4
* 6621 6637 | 9.69 angstrom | 18.5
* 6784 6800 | 4.78 angstrom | 20.2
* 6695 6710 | 7.33 angstrom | 19.8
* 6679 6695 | 7.26 angstrom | 22.1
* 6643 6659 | 9.08 angstrom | 19.3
